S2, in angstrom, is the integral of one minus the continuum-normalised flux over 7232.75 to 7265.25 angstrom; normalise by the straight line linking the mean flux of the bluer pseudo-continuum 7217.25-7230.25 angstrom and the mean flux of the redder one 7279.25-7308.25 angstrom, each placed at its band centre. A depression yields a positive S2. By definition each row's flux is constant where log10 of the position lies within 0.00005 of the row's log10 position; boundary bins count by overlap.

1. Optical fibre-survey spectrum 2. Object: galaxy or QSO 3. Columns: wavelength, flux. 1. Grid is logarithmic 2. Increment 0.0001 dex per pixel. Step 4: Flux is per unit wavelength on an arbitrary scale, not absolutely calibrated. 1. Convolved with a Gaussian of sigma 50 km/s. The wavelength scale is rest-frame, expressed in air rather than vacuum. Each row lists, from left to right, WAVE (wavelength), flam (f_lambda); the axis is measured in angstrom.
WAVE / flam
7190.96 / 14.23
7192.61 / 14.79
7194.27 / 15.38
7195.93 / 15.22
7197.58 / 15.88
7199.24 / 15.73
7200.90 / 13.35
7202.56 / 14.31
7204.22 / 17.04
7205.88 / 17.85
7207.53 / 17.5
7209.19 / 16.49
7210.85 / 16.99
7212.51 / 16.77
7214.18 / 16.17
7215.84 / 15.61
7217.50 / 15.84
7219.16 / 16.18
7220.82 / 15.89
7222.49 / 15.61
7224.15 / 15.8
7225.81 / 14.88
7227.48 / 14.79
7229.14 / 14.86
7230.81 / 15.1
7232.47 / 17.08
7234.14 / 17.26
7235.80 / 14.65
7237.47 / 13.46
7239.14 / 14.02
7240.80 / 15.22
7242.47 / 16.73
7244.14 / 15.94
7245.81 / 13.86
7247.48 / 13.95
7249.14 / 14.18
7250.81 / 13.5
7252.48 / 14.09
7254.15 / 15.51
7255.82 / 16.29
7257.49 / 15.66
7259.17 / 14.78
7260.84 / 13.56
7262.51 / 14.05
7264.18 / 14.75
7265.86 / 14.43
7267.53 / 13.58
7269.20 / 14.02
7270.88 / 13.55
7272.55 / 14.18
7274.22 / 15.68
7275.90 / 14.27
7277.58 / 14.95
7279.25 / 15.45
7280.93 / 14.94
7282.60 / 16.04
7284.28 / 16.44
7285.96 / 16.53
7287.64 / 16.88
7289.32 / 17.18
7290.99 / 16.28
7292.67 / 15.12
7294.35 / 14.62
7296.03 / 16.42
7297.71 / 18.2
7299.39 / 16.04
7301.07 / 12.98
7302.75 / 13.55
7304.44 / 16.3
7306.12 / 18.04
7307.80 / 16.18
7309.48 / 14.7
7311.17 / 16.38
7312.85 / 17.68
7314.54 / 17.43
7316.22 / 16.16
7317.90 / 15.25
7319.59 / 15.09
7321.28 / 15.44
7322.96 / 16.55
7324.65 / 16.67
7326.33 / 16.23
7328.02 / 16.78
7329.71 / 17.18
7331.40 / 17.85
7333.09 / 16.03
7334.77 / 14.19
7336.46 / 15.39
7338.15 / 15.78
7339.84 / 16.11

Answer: 1.6 angstrom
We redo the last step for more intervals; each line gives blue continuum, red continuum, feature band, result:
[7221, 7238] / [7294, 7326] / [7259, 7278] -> 1.71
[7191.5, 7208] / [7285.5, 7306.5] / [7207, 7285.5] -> 2.96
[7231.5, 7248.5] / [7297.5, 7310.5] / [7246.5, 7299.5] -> 0.98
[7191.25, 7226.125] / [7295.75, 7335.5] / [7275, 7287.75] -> 0.34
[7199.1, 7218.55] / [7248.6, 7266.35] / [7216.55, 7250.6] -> 0.32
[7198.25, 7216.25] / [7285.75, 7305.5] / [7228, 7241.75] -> 0.74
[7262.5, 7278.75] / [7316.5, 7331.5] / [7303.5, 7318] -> -0.65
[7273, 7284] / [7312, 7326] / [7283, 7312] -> -0.48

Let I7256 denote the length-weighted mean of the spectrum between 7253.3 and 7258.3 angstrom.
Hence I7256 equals 15.8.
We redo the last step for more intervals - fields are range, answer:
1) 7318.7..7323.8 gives 15.7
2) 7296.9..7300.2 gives 17.1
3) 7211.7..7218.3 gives 16.1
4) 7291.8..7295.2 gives 14.9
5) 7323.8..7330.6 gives 16.7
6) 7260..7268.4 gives 14.1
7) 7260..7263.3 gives 13.8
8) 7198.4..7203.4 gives 14.4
